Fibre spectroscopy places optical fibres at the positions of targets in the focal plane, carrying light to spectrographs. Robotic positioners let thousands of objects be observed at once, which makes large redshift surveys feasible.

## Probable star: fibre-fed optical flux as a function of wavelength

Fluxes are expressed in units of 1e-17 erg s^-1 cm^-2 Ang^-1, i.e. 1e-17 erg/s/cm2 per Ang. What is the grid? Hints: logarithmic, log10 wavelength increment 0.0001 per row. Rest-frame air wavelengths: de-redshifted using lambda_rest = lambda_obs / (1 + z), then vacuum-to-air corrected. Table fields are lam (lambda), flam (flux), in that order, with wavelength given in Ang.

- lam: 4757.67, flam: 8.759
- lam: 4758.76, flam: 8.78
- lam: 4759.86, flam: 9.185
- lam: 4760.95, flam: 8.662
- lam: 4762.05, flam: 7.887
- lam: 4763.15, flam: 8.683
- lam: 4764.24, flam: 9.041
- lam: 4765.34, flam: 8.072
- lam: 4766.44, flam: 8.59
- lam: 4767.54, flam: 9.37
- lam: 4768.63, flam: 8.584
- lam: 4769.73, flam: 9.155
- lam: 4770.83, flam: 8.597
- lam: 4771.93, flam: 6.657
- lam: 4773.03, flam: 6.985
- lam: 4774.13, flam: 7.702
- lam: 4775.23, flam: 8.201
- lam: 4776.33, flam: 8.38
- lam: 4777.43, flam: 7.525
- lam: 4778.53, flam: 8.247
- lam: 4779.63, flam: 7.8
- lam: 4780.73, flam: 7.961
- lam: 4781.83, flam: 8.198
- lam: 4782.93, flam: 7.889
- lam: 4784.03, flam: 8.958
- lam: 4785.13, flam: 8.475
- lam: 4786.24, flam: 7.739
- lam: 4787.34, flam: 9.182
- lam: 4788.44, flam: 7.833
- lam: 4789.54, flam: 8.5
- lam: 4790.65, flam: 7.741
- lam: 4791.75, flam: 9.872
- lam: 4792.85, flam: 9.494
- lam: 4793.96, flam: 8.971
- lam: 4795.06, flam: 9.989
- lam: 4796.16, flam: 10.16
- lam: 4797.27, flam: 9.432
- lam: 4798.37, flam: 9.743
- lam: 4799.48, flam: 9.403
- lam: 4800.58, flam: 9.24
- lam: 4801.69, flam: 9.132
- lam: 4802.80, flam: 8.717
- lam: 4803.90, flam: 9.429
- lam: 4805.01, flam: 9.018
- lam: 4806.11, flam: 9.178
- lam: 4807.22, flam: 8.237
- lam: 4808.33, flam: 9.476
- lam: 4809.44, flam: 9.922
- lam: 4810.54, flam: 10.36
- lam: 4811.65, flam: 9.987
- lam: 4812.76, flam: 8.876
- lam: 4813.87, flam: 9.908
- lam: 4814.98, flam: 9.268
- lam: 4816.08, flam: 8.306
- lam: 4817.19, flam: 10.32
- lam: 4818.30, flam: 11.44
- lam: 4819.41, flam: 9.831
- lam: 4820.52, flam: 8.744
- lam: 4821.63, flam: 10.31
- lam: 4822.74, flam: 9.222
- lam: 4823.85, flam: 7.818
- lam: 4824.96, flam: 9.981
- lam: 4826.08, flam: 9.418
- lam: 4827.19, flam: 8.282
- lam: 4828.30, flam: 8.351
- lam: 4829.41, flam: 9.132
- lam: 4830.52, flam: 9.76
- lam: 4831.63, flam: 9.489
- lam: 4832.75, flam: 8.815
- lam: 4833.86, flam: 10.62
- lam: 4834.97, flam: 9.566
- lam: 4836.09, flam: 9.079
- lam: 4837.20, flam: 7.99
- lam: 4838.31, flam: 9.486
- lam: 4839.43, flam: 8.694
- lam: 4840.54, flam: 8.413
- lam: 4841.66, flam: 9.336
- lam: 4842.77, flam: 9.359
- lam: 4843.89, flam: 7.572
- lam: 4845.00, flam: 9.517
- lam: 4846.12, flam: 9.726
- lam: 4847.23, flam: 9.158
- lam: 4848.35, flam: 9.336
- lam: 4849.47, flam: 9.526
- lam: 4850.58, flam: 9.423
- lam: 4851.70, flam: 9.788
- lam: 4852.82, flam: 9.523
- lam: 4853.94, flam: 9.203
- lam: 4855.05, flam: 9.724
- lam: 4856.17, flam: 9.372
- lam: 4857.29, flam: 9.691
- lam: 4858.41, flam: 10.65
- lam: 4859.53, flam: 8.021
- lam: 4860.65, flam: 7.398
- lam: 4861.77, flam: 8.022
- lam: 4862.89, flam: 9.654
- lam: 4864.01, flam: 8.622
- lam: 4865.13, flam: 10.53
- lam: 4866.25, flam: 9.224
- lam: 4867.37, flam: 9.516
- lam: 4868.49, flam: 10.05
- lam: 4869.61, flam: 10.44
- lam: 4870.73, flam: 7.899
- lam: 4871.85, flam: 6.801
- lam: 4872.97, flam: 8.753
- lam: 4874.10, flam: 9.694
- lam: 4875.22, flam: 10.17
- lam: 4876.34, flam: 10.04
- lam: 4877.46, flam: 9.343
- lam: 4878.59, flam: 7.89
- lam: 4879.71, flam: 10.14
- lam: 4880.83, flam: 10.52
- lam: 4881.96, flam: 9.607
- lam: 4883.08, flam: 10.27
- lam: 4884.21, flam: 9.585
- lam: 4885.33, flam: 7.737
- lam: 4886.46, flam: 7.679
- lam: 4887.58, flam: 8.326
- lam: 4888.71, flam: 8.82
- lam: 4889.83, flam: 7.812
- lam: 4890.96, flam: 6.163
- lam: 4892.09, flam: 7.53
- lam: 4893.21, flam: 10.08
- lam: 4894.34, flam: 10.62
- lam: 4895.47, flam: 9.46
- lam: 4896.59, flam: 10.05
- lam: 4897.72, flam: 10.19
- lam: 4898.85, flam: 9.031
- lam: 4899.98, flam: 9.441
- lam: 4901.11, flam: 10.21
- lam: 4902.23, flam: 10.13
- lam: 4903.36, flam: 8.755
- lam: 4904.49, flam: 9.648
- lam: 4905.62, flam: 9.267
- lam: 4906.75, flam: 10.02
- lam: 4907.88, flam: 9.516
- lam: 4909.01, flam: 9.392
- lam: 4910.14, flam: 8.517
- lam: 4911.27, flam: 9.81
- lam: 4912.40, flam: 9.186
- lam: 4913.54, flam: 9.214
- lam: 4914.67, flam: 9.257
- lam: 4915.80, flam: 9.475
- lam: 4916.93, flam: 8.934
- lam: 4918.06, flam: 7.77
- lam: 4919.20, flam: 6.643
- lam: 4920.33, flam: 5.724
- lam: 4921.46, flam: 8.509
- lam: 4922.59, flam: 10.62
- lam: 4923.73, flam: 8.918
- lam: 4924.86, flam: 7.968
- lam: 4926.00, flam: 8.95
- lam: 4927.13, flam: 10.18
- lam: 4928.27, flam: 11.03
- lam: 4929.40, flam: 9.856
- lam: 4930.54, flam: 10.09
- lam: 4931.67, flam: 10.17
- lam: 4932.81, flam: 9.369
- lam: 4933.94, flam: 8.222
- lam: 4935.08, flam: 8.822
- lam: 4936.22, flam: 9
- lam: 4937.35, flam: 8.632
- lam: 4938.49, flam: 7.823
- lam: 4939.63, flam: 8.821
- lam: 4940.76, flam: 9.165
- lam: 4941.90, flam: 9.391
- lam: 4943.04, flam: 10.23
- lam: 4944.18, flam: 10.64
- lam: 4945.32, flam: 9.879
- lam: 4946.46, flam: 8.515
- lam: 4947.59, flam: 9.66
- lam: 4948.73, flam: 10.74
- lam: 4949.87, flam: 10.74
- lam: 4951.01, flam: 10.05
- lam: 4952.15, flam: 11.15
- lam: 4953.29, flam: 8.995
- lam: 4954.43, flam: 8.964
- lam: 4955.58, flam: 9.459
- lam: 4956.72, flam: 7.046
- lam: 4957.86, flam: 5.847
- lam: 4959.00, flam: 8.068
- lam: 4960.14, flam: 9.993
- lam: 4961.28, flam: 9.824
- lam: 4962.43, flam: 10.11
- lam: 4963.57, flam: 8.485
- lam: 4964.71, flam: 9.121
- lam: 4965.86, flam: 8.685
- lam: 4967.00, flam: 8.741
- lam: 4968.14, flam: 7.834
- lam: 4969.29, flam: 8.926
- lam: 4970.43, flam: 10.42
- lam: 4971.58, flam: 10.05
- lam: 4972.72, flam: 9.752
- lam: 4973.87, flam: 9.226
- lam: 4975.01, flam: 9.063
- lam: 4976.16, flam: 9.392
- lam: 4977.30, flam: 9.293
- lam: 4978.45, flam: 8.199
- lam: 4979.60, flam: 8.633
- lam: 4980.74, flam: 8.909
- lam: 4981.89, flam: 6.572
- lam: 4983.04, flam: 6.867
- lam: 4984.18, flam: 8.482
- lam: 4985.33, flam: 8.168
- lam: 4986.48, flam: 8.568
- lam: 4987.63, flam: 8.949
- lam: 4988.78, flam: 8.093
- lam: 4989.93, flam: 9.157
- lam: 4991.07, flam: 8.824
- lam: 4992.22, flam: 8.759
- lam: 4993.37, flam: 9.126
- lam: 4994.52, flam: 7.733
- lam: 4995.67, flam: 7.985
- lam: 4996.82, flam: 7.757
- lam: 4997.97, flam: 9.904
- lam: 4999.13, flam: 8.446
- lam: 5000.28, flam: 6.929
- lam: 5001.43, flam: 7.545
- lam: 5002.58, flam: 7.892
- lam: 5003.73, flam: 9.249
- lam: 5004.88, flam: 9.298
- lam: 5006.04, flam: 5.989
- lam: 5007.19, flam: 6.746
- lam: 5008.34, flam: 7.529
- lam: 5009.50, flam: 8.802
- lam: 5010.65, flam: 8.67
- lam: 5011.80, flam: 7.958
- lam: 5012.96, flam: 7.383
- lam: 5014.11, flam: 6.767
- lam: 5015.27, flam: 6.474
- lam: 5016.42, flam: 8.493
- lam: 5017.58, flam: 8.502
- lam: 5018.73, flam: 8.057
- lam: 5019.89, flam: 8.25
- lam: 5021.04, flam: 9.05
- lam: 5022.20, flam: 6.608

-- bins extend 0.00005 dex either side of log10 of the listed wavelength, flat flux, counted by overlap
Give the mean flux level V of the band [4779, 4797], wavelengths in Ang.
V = 8.68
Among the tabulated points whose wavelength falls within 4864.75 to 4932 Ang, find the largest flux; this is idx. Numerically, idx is 11.03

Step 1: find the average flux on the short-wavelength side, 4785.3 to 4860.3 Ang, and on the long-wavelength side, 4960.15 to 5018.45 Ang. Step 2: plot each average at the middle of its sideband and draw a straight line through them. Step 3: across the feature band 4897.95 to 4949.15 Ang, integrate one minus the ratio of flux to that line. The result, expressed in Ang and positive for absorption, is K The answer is -2.7 Ang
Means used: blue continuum 9.26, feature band 9.23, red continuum 8.46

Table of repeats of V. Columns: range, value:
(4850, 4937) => 9.16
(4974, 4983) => 8.51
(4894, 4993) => 9.11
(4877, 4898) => 9.03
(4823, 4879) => 9.16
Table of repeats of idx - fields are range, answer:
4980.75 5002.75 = 9.904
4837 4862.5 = 10.65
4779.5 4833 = 11.44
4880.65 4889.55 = 10.52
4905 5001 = 11.15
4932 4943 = 9.391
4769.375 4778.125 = 9.155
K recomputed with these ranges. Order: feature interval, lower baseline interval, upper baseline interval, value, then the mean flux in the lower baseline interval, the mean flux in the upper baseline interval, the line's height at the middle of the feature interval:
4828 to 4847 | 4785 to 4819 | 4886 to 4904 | 0.13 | 9.28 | 9.03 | 9.19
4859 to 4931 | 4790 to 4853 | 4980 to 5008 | -2.33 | 9.31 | 8.16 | 8.82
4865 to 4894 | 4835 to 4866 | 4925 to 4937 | 0.81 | 9.15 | 9.49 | 9.27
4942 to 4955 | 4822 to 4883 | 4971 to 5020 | -2.03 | 9.22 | 8.29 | 8.6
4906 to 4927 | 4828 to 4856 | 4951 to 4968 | 0.45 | 9.23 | 8.9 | 9.03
